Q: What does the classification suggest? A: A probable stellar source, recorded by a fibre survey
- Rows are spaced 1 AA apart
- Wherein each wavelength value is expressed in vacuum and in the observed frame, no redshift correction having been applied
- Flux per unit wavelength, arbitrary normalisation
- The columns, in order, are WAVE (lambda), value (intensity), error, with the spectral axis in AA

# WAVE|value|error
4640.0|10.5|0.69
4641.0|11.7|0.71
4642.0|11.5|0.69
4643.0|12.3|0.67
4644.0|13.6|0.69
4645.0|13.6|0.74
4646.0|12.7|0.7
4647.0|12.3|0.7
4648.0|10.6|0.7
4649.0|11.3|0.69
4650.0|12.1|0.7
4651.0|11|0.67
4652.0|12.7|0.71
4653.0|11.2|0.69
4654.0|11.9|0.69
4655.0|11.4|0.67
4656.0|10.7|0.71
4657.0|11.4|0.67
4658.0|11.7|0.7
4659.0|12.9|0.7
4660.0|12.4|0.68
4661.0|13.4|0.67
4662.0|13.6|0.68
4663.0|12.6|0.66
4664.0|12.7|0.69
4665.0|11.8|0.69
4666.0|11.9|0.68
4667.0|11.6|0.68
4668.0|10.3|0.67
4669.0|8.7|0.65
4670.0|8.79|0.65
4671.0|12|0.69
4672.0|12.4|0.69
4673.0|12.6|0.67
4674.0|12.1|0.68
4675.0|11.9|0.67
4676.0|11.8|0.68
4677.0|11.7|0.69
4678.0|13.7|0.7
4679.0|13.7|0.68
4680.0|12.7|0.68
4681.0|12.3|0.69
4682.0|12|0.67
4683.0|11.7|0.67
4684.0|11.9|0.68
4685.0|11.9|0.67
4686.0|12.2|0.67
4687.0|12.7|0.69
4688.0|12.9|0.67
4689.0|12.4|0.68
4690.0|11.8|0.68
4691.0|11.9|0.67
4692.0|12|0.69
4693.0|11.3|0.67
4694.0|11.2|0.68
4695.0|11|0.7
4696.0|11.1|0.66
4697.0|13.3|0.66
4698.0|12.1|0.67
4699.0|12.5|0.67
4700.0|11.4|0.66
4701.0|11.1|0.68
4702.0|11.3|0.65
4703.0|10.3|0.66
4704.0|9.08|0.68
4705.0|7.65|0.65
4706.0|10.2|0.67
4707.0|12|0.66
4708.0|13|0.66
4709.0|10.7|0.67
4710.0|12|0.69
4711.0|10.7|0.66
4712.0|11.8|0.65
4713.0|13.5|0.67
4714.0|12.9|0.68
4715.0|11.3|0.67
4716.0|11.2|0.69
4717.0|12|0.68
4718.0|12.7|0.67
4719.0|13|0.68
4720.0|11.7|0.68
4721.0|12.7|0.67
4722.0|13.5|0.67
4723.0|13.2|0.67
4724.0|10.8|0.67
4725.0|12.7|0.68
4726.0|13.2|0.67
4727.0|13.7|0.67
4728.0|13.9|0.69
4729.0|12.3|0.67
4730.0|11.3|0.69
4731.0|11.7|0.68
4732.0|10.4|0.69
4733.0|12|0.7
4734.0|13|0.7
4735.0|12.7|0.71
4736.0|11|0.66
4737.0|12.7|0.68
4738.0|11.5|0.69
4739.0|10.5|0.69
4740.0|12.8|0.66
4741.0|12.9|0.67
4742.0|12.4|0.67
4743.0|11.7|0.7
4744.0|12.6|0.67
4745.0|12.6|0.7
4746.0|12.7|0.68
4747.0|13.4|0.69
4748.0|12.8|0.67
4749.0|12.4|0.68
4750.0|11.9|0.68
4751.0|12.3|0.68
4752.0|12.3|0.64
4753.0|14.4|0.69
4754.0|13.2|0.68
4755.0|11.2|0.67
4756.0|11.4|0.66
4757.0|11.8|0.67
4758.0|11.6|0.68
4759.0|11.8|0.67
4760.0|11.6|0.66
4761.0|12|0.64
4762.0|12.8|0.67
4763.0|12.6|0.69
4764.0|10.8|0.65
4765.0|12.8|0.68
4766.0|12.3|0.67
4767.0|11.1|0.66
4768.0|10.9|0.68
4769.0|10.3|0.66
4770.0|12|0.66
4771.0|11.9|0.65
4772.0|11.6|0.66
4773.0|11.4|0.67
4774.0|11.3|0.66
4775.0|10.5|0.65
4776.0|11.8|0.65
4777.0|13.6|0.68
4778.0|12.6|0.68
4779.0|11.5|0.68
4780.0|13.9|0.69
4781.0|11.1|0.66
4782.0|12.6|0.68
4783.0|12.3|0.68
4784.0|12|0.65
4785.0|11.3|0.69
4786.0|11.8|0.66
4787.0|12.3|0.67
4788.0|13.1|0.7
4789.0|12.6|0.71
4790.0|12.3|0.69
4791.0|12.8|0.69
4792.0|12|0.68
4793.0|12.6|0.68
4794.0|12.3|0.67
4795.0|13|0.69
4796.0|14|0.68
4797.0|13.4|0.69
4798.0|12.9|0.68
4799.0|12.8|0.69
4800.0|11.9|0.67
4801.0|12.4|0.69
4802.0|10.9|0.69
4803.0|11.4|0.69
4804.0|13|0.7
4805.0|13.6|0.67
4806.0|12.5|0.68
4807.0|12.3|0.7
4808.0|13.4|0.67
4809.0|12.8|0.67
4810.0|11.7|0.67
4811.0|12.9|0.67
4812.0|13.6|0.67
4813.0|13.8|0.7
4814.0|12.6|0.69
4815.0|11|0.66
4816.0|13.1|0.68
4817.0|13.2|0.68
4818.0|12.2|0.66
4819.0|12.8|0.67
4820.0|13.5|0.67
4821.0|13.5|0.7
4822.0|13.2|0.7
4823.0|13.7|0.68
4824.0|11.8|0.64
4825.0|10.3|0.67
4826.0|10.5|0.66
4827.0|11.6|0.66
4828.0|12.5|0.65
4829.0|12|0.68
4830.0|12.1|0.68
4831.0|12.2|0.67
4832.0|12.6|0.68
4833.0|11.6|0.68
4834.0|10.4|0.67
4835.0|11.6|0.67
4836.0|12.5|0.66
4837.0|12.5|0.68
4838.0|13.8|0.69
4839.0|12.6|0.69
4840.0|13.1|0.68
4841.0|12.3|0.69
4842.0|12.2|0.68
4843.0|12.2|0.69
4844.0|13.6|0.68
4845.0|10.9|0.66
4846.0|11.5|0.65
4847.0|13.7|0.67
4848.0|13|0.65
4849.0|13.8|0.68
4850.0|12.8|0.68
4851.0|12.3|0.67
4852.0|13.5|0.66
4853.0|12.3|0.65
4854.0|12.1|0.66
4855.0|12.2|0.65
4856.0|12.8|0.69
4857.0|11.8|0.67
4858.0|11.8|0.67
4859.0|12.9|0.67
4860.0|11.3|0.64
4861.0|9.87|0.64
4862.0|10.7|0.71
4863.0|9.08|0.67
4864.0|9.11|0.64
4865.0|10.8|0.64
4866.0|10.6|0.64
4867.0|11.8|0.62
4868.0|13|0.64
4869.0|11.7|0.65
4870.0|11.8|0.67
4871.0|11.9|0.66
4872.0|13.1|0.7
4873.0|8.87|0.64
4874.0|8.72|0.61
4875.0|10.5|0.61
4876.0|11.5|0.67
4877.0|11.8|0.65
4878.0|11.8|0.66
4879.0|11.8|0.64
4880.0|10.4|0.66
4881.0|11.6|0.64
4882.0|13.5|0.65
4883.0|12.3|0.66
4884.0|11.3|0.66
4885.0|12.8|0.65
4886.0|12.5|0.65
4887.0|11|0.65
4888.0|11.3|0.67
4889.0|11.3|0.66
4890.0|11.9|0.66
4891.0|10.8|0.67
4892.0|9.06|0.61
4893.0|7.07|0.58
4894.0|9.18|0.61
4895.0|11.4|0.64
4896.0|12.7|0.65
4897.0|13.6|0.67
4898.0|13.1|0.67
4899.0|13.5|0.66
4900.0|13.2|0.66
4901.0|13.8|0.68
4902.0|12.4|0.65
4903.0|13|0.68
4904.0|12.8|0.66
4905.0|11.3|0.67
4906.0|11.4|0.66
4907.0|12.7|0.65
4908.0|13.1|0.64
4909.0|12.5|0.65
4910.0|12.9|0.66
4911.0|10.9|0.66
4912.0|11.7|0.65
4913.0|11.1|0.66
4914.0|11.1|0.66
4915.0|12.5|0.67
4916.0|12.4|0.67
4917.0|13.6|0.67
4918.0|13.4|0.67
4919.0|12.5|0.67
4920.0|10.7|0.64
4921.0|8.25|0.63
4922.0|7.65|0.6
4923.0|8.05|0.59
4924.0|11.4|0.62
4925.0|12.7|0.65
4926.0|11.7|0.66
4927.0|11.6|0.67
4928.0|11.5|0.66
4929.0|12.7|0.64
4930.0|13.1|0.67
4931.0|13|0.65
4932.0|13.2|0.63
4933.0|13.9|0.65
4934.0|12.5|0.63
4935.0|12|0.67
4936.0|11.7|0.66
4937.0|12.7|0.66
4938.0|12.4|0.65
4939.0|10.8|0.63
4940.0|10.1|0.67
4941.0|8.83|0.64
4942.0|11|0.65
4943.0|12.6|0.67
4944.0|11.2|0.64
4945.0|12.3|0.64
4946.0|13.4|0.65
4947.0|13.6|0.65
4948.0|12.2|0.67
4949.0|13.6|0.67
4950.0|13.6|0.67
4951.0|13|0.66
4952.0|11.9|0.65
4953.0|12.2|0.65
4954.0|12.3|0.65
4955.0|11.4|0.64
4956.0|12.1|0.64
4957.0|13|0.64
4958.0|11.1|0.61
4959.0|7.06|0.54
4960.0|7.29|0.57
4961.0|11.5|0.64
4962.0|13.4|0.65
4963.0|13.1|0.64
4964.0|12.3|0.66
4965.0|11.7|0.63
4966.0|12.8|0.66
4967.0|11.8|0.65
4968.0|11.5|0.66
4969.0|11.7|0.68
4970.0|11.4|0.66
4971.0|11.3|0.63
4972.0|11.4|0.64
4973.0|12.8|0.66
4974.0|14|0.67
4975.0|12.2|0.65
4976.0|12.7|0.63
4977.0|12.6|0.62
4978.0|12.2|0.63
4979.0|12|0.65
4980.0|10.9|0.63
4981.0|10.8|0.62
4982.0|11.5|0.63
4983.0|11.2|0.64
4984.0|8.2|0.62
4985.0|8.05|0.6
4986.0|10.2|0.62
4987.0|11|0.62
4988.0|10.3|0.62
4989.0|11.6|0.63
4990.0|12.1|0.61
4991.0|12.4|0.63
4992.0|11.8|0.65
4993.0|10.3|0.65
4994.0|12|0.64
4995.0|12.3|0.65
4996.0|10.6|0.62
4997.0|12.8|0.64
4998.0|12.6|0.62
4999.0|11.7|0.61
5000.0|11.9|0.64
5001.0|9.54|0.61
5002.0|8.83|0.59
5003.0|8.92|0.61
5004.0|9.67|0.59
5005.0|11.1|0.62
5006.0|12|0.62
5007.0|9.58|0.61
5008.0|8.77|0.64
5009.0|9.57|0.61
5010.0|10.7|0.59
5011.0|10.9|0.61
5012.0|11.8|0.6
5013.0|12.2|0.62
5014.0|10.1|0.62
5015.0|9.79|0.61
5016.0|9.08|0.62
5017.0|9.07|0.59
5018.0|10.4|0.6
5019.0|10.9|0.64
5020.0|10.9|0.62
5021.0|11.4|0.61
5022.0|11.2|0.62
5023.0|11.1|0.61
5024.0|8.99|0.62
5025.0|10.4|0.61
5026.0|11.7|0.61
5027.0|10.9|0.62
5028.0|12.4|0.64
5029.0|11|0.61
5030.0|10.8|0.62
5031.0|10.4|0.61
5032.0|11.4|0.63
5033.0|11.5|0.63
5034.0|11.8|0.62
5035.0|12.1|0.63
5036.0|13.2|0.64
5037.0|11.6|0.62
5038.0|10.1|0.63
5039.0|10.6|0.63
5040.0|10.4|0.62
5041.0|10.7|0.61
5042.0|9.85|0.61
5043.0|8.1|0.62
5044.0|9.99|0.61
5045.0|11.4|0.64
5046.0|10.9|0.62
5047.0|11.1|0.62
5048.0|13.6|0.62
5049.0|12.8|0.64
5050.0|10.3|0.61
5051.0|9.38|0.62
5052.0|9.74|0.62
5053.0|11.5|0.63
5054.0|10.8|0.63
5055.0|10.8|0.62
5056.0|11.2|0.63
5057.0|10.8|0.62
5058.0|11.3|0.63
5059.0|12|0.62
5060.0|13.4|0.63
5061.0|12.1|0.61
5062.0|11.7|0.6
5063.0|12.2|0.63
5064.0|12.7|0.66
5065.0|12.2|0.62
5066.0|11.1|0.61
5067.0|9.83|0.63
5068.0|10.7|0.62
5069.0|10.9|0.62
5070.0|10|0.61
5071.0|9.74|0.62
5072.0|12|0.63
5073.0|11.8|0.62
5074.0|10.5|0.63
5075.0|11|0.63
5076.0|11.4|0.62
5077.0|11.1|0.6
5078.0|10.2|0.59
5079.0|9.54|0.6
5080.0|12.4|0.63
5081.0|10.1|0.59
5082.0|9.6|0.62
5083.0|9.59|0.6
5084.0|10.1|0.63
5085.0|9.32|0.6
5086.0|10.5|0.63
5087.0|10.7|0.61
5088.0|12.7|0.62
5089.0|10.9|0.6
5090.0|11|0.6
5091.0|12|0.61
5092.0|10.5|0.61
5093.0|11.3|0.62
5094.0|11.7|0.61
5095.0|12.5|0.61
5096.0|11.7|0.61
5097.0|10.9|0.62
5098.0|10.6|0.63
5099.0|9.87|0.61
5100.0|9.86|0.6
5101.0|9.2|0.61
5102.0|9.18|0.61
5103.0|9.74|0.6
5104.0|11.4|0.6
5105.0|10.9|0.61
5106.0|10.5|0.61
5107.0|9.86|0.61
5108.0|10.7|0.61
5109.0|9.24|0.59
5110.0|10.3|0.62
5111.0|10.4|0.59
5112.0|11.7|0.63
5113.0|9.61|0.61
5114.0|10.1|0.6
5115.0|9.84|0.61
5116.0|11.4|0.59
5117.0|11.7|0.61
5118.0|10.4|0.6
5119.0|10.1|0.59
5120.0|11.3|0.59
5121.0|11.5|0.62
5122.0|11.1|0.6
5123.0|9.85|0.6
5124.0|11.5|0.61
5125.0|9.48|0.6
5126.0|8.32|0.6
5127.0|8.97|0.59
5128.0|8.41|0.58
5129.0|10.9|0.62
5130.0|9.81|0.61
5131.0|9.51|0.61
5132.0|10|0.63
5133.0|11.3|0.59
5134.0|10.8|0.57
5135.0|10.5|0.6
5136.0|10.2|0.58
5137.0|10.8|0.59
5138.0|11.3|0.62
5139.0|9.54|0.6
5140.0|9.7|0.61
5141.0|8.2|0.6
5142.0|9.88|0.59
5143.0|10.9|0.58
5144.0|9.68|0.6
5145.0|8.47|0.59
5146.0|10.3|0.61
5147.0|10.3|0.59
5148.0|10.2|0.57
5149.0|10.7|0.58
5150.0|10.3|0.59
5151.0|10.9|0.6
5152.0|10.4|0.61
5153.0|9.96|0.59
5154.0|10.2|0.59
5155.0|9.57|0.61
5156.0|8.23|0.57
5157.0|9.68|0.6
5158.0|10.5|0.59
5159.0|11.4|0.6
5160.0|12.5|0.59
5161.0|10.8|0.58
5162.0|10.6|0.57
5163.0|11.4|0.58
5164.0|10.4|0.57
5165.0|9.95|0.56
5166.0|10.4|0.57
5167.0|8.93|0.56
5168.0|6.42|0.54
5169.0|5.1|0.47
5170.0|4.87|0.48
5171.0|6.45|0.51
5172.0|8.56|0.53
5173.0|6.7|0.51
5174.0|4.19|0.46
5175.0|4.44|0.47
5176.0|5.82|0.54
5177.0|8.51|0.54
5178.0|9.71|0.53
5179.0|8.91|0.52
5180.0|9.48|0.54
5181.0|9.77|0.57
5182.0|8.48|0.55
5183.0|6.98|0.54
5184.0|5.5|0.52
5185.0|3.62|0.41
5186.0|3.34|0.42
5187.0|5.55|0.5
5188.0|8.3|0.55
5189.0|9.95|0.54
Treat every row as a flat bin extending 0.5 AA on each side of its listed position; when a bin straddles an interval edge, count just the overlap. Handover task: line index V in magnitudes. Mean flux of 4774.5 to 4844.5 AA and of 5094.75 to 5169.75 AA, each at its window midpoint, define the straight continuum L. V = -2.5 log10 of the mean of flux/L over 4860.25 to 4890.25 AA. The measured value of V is 0.06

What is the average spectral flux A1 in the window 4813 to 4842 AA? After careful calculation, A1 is 12.3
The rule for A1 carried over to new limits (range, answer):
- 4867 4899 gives 11.4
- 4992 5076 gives 11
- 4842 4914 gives 11.8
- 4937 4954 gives 12.1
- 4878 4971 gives 11.8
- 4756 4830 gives 12.3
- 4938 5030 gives 11.3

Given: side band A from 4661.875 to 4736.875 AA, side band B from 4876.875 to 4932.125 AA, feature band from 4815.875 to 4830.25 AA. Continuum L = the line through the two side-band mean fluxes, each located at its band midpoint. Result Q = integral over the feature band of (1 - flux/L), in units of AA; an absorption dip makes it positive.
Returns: -0.7 AA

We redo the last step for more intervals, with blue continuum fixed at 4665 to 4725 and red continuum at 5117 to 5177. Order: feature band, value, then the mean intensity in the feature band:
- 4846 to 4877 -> -1.96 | 11.6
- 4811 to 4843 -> -3.70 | 12.4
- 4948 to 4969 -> -2.74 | 11.8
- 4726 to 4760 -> -2.19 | 12.3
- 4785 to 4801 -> -1.87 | 12.6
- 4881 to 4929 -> -4.38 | 11.7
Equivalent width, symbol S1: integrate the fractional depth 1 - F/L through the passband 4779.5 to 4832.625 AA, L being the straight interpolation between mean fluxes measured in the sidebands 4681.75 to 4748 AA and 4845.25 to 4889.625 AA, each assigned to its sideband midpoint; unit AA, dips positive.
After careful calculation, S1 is -3.1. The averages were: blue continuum 12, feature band 12.5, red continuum 11.7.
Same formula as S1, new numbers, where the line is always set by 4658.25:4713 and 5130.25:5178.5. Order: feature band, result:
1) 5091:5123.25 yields -3.4 AA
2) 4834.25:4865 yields -3.3 AA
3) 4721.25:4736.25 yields -1.1 AA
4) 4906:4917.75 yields -1.8 AA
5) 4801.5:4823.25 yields -3.2 AA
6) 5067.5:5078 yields -1.2 AA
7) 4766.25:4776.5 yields 0.0 AA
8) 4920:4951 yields -3.8 AA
